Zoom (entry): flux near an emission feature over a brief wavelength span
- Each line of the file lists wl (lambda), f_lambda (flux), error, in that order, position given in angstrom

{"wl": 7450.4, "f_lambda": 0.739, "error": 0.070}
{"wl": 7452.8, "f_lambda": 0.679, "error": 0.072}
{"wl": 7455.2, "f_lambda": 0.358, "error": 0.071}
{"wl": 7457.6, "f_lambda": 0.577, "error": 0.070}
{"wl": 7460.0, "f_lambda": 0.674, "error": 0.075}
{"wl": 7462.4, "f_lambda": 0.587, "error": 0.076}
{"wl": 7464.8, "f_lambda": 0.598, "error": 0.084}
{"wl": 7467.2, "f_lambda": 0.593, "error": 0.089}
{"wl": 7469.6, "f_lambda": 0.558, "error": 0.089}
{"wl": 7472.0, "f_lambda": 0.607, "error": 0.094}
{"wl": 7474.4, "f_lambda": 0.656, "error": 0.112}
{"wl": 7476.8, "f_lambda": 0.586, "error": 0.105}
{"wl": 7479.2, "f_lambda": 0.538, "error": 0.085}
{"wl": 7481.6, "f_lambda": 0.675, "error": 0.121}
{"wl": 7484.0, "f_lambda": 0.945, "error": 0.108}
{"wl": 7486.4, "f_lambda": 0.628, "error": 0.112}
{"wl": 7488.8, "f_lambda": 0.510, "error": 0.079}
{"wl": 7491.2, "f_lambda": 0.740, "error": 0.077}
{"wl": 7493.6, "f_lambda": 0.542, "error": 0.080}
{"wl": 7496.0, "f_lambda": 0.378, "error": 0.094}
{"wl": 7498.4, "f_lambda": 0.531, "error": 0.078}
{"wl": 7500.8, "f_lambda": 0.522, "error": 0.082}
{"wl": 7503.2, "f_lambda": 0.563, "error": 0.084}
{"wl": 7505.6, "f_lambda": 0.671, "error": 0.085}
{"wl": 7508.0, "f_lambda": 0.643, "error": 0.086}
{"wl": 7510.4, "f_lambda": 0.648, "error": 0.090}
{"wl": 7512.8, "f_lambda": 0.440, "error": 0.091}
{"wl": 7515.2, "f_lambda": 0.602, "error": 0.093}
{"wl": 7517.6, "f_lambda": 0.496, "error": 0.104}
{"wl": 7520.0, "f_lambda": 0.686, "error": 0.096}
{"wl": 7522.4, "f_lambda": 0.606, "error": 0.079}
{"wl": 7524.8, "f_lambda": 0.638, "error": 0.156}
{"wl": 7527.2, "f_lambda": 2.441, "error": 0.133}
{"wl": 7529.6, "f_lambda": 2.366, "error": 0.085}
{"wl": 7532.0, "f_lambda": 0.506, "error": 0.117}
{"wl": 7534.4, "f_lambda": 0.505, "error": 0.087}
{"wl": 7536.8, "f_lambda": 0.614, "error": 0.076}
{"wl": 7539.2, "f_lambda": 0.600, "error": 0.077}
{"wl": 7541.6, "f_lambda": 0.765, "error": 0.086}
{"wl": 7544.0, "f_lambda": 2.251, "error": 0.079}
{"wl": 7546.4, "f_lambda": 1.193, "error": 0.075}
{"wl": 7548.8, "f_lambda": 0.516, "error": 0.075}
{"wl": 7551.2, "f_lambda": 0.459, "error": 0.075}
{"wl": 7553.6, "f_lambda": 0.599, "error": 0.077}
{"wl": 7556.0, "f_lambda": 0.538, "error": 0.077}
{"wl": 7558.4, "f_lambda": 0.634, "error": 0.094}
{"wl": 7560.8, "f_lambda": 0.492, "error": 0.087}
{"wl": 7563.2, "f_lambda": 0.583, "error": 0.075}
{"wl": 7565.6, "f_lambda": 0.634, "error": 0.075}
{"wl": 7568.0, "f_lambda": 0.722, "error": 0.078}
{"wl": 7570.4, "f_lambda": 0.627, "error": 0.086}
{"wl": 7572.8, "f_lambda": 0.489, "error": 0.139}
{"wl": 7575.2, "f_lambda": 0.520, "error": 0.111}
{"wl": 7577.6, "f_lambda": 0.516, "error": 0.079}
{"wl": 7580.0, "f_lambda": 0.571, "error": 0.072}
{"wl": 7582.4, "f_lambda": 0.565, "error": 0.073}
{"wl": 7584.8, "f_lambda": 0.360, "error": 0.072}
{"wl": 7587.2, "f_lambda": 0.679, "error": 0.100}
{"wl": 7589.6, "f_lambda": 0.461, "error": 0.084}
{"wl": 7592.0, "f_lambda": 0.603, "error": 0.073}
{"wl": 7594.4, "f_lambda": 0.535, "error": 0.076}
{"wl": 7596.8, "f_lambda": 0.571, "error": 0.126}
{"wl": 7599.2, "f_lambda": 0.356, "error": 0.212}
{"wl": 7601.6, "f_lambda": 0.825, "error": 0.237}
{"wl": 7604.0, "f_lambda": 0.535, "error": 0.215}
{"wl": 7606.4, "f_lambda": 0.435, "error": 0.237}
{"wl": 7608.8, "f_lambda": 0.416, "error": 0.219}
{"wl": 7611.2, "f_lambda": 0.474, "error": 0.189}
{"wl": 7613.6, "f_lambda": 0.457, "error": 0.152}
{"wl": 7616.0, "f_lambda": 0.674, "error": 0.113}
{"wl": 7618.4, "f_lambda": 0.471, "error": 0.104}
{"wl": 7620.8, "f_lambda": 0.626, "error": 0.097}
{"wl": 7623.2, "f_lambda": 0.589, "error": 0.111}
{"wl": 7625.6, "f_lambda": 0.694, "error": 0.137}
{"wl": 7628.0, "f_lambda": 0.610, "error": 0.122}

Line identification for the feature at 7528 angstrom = [S II]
